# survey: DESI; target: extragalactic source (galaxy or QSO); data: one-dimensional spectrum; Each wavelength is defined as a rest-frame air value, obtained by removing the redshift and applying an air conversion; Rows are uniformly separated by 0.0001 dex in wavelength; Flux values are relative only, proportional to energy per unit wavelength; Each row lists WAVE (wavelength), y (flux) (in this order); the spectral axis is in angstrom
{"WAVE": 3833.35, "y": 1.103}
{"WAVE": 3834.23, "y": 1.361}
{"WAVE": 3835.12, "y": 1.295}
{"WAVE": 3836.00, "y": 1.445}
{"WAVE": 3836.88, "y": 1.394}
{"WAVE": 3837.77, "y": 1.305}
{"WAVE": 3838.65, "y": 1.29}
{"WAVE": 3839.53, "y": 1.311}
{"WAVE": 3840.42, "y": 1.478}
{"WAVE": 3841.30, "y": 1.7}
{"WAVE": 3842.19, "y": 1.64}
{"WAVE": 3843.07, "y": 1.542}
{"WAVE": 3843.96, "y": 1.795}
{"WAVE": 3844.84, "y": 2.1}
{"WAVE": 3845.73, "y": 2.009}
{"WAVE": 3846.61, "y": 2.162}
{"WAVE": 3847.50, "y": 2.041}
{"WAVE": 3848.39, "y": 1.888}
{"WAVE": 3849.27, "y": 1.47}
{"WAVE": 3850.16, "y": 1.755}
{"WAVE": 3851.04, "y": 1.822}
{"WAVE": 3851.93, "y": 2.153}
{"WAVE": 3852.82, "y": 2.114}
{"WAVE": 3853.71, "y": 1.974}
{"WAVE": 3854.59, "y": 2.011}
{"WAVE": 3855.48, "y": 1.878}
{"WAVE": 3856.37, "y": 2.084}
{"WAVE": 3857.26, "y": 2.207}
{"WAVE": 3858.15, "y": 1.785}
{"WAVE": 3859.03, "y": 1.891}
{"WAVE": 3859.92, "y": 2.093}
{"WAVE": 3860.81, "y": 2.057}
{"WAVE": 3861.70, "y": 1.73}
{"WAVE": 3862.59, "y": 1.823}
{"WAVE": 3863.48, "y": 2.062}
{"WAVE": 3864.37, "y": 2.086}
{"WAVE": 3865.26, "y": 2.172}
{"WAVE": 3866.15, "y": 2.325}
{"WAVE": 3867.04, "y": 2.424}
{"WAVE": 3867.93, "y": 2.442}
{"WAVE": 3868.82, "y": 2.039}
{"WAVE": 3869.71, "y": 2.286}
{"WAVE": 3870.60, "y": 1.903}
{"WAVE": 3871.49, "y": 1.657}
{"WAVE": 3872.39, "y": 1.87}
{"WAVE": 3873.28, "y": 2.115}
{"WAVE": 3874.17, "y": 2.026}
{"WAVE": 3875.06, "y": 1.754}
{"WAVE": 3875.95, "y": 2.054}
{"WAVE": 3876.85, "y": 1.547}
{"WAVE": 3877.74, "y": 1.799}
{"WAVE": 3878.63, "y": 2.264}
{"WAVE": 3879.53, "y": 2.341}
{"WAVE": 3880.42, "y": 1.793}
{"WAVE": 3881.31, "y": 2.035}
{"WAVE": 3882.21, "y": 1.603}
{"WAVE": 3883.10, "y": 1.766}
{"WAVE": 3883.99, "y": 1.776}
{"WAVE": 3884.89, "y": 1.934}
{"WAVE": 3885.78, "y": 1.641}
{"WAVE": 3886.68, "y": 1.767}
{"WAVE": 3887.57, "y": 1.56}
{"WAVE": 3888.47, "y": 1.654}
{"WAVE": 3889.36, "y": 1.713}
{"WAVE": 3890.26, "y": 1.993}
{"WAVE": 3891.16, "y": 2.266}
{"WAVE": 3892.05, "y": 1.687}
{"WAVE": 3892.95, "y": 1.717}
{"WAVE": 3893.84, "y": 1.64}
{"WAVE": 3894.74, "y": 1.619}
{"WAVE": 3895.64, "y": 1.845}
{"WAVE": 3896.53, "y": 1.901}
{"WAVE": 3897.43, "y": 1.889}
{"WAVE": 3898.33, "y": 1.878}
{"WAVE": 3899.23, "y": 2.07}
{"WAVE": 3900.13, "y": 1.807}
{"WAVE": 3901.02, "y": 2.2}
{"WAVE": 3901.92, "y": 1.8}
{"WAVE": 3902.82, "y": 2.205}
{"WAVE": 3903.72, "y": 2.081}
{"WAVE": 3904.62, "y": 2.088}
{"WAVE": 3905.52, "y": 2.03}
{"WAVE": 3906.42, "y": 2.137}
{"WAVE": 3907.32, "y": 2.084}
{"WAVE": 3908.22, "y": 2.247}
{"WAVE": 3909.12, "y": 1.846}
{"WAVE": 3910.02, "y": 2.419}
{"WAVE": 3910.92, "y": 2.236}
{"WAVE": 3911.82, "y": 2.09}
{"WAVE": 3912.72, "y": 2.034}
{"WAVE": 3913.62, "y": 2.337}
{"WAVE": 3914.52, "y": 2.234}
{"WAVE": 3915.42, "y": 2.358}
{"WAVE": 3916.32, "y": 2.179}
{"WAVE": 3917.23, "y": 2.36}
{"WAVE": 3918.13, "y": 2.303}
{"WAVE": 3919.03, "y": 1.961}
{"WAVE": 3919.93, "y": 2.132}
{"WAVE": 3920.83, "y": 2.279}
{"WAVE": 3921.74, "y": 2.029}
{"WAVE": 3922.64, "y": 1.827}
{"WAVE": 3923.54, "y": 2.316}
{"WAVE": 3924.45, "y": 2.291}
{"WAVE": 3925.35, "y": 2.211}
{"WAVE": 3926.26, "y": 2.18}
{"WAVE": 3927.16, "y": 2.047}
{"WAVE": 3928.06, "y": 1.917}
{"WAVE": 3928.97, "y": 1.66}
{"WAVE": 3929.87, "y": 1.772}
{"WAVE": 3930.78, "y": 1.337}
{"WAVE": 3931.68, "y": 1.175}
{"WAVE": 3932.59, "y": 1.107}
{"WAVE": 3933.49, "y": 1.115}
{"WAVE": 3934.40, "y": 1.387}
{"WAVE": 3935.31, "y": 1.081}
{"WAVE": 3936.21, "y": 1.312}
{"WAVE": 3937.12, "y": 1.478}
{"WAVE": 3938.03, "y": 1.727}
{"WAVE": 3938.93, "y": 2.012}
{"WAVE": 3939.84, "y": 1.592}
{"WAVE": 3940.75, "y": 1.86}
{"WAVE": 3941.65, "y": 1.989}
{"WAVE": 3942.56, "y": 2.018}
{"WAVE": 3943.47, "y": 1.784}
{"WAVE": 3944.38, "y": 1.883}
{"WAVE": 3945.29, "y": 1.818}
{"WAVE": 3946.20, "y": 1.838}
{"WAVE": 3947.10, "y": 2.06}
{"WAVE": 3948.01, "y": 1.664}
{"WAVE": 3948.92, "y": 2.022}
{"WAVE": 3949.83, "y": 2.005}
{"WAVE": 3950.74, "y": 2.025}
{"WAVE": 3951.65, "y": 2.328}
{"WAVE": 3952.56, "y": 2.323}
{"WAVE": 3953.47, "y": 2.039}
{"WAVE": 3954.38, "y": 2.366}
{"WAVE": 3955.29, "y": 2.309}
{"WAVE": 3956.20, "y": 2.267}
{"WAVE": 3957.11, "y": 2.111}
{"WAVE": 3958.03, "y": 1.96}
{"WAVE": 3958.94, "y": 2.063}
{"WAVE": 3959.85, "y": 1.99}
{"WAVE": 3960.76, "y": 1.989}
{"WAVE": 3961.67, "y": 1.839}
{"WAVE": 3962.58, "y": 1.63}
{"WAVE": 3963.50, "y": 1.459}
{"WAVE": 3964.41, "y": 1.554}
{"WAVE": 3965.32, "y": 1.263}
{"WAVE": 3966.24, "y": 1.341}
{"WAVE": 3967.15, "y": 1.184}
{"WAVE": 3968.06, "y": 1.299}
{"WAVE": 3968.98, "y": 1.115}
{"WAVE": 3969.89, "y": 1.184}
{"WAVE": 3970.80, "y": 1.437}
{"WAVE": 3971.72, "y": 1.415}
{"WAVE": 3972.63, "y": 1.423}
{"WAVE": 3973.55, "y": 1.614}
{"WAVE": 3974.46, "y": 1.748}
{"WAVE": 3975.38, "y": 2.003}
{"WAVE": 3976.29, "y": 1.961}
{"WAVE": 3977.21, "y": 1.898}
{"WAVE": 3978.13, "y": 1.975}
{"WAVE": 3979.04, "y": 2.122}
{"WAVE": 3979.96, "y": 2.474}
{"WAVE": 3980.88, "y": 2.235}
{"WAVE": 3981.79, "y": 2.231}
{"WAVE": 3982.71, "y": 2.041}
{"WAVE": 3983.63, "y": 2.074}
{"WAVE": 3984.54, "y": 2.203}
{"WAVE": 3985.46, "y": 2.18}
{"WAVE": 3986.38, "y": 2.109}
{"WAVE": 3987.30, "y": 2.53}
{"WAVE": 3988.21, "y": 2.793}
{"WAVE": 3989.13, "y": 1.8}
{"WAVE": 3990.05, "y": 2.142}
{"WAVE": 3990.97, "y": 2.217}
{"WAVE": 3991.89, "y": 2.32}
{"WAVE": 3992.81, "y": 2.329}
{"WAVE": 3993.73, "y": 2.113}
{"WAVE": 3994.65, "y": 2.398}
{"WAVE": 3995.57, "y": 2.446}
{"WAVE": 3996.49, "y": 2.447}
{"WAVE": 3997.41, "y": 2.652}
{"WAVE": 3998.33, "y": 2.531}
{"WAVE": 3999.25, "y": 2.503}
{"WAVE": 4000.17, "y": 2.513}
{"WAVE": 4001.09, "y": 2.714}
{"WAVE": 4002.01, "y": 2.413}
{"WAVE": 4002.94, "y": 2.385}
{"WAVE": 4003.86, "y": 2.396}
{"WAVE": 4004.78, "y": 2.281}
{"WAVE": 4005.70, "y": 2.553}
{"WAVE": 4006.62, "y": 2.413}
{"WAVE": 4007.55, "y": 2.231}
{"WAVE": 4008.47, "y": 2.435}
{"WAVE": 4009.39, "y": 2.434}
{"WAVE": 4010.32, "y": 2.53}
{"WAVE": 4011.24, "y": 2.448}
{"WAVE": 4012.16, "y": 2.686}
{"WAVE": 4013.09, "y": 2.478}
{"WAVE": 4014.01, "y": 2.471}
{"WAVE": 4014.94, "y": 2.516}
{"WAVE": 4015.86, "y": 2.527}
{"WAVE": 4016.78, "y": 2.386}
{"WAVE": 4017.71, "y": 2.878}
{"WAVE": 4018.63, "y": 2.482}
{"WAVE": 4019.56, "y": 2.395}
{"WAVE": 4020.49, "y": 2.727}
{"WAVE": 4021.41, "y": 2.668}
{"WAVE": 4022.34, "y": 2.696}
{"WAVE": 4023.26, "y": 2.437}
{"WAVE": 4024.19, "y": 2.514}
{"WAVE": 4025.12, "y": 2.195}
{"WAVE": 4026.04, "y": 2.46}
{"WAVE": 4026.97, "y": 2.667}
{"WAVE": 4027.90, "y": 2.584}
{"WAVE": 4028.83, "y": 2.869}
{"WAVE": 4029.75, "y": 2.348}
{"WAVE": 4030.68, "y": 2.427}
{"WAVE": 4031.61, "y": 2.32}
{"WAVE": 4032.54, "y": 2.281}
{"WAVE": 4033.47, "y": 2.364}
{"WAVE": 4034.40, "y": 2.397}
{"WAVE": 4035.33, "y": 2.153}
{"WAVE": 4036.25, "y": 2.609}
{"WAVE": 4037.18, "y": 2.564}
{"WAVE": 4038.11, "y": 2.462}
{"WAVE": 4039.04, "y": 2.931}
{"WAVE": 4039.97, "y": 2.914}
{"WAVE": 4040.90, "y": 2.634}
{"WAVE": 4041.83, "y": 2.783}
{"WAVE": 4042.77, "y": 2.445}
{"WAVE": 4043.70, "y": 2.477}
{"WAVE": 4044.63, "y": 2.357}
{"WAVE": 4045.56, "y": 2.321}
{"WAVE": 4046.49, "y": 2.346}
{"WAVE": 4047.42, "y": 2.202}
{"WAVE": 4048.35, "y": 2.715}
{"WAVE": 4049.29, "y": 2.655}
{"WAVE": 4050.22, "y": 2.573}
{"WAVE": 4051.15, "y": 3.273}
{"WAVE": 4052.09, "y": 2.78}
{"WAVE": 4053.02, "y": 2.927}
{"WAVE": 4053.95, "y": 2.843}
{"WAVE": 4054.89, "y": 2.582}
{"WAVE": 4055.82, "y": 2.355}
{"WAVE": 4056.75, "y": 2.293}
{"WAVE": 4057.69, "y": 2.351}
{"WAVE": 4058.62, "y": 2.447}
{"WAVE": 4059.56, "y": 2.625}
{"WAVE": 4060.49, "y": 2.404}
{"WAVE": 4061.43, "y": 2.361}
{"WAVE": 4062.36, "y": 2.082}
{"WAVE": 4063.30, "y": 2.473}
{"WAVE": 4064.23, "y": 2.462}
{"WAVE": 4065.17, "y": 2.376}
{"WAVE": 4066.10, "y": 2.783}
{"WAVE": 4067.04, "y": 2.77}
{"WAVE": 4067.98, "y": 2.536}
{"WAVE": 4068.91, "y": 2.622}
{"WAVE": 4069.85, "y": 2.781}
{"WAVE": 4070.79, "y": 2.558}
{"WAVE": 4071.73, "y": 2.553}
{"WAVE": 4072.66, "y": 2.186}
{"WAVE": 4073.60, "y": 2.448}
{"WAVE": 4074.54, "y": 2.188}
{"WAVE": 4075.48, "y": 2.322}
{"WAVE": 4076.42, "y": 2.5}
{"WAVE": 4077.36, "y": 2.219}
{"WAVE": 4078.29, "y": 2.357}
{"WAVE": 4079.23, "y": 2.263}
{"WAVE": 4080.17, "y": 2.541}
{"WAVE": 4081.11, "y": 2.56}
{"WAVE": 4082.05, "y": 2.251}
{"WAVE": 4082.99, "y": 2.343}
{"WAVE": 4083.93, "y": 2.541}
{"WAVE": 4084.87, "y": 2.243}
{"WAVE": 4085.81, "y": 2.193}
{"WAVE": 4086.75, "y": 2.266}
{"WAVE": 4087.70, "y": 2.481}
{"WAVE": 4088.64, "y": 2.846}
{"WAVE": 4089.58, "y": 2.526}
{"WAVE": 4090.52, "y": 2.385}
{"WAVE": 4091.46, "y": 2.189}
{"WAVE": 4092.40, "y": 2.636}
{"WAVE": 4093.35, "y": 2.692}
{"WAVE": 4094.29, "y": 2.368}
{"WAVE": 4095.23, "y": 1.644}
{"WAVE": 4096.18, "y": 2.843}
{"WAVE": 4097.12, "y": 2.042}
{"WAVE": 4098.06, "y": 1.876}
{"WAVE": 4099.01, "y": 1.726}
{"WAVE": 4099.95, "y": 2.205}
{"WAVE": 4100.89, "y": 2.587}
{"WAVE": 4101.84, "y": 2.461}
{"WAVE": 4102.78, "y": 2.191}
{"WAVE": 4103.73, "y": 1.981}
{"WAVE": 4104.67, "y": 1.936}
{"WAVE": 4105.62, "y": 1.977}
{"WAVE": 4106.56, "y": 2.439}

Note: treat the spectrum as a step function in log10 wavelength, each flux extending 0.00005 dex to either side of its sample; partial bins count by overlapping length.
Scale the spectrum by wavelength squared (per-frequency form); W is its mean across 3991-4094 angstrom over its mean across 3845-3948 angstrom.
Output 1.39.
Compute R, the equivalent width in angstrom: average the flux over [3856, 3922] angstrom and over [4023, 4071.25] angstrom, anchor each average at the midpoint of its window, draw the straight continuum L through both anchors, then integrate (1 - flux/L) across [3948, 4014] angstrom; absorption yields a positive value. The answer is 6.2 angstrom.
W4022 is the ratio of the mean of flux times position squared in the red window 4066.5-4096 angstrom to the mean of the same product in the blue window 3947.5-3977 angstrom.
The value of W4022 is 1.45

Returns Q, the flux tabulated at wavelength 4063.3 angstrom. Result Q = 2.473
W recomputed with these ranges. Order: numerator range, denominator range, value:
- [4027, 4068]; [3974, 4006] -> 1.14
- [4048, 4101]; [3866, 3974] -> 1.41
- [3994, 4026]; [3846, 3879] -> 1.35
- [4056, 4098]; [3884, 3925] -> 1.31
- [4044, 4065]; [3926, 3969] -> 1.51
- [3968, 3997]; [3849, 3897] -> 1.11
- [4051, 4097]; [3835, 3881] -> 1.45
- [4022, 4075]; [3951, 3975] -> 1.51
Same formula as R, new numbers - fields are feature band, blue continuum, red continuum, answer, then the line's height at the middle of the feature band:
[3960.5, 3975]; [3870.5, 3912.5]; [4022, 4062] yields 5.0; 2.23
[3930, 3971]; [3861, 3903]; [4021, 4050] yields 8.7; 2.19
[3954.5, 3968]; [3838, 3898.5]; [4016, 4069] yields 2.7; 2.23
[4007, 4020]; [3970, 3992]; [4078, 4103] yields -2.3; 2.12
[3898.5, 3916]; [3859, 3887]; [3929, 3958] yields -2.1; 1.89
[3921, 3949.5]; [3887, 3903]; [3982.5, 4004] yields 4.0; 2.05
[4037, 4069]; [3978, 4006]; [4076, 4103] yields -3.1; 2.34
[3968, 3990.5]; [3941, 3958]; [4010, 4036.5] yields 3.0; 2.23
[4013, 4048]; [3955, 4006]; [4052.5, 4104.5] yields -4.5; 2.22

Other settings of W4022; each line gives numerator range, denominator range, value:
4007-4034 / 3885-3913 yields 1.37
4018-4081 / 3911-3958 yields 1.38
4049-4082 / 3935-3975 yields 1.51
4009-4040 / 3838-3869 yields 1.43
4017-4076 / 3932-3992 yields 1.42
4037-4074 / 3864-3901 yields 1.45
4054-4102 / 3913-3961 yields 1.33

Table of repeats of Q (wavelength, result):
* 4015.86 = 2.527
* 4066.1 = 2.783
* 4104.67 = 1.936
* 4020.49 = 2.727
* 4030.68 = 2.427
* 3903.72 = 2.081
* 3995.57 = 2.446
